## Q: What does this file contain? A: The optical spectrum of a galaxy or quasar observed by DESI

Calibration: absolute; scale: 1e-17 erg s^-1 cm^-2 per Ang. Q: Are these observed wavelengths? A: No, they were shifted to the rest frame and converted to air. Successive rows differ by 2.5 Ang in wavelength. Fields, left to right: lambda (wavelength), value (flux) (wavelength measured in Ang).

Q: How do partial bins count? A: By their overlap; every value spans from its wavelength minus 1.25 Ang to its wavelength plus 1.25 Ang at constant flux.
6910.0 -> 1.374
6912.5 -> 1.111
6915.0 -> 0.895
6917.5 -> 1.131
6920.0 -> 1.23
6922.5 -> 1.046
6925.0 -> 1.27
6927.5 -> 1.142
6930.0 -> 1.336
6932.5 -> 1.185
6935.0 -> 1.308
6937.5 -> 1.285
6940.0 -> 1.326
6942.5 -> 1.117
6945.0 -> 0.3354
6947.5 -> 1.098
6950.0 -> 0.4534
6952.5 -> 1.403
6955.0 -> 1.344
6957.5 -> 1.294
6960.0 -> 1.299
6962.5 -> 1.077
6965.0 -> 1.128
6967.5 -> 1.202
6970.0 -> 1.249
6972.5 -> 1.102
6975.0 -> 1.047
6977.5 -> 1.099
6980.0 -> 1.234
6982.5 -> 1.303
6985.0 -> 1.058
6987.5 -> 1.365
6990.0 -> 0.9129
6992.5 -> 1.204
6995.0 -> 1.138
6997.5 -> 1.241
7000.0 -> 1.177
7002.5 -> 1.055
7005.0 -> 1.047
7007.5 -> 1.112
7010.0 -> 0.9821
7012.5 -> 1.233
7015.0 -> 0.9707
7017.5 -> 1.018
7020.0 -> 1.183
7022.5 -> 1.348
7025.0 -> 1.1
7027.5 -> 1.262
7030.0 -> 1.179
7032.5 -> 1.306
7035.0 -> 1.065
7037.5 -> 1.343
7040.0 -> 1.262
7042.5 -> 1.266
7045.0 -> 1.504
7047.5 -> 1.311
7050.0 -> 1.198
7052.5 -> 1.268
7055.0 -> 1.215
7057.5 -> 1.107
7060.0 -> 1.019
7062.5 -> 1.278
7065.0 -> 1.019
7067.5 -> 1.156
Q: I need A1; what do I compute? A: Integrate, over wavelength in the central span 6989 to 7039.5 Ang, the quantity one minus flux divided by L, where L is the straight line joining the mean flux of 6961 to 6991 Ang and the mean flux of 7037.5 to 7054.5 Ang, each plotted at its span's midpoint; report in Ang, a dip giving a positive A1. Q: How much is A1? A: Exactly 3.6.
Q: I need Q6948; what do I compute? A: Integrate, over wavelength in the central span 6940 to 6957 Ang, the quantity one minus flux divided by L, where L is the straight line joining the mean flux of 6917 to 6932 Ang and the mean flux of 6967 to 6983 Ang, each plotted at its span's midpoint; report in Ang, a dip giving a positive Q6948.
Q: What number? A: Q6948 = 2.6 Ang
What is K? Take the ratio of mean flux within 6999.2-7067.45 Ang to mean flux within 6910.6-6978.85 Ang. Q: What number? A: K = 1.0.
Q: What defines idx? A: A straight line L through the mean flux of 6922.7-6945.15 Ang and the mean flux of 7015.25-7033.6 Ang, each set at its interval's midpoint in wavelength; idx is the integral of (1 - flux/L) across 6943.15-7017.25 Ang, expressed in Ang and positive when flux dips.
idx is 4.7 Ang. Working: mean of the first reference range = 1.18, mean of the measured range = 1.11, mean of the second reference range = 1.19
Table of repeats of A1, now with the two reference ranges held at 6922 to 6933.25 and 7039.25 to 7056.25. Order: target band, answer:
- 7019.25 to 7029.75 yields 0.44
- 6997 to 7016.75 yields 2.61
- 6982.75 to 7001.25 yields 1.28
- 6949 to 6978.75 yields 2.04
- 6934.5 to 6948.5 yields 1.73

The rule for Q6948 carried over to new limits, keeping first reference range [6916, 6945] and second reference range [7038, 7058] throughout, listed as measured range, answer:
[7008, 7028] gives 1.9 Ang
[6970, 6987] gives 0.8 Ang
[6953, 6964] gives -0.6 Ang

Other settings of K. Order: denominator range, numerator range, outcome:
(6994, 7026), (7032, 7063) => 1.10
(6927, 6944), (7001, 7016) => 0.87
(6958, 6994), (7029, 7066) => 1.05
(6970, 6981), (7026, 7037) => 1.07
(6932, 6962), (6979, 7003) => 1.05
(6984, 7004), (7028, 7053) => 1.11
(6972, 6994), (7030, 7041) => 1.08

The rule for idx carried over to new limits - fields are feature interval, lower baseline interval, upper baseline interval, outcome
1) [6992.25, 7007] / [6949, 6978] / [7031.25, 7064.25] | 0.6 Ang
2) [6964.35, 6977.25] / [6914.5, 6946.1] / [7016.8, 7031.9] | 0.2 Ang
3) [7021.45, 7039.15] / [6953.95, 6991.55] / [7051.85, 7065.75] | -1.0 Ang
